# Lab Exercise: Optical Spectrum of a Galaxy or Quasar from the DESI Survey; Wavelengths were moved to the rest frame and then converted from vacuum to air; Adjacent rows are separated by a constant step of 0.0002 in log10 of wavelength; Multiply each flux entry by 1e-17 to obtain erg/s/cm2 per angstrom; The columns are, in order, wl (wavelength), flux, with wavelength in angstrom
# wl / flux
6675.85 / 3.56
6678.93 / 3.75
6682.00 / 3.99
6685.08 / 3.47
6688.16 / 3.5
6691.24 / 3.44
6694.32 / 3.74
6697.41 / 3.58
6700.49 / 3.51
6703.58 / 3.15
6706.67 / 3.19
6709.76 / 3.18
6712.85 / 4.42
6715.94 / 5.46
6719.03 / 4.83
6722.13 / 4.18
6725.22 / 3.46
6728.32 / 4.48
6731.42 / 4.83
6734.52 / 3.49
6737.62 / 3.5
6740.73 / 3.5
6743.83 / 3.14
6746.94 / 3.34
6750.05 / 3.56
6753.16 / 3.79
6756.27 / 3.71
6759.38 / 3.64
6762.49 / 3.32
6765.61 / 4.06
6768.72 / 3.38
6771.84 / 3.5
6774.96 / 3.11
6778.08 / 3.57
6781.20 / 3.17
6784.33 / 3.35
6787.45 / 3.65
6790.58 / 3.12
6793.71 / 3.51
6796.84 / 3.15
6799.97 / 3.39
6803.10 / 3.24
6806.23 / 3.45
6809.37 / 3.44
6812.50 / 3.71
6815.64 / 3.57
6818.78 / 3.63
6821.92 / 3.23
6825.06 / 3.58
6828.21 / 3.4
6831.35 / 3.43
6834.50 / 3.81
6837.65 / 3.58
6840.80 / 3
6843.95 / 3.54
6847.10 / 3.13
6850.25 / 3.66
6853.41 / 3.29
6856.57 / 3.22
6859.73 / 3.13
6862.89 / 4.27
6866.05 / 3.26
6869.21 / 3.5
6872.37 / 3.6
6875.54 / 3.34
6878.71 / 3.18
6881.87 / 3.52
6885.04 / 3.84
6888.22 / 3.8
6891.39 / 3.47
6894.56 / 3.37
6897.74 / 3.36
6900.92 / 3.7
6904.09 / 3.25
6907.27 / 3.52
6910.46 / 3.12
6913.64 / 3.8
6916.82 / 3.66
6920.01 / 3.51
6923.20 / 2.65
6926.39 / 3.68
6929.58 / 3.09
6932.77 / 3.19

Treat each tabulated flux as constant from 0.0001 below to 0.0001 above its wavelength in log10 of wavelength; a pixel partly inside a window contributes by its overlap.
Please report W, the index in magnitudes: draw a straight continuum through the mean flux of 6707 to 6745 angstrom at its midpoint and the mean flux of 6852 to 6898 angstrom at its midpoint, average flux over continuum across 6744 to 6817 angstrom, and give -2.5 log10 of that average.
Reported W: 0.11 mag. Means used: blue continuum 4.02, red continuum 3.48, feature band 3.46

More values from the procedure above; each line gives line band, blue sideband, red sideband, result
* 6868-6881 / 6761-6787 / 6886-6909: 0.025 mag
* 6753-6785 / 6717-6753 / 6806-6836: 0.070 mag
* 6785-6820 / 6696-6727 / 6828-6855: 0.041 mag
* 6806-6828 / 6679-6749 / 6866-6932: 0.025 mag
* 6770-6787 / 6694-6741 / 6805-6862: 0.095 mag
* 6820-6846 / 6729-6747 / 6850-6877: 0.025 mag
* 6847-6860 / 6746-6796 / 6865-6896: 0.055 mag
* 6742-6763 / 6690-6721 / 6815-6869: 0.063 mag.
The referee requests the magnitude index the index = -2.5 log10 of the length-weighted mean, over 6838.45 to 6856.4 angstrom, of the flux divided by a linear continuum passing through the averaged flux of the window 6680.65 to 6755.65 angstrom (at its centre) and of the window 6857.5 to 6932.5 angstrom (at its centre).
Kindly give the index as 0.07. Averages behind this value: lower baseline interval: 3.78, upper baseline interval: 3.45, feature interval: 3.33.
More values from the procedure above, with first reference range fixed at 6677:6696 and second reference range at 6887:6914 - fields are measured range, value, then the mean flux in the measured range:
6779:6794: 0.07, 3.36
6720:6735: -0.15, 4.16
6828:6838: -0.01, 3.57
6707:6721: -0.20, 4.35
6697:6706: 0.08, 3.37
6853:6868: 0.02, 3.45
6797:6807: 0.07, 3.33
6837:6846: 0.06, 3.34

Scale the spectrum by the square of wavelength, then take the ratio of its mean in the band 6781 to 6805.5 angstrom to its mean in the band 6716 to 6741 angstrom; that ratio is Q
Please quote 0.8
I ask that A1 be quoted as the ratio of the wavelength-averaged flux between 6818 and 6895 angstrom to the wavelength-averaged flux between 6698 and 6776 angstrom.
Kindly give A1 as 0.93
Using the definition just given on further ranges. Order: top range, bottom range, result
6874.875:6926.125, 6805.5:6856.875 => 1.00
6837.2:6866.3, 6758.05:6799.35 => 1.00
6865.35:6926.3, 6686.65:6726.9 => 0.90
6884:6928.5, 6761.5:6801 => 1.02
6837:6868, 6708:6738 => 0.81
